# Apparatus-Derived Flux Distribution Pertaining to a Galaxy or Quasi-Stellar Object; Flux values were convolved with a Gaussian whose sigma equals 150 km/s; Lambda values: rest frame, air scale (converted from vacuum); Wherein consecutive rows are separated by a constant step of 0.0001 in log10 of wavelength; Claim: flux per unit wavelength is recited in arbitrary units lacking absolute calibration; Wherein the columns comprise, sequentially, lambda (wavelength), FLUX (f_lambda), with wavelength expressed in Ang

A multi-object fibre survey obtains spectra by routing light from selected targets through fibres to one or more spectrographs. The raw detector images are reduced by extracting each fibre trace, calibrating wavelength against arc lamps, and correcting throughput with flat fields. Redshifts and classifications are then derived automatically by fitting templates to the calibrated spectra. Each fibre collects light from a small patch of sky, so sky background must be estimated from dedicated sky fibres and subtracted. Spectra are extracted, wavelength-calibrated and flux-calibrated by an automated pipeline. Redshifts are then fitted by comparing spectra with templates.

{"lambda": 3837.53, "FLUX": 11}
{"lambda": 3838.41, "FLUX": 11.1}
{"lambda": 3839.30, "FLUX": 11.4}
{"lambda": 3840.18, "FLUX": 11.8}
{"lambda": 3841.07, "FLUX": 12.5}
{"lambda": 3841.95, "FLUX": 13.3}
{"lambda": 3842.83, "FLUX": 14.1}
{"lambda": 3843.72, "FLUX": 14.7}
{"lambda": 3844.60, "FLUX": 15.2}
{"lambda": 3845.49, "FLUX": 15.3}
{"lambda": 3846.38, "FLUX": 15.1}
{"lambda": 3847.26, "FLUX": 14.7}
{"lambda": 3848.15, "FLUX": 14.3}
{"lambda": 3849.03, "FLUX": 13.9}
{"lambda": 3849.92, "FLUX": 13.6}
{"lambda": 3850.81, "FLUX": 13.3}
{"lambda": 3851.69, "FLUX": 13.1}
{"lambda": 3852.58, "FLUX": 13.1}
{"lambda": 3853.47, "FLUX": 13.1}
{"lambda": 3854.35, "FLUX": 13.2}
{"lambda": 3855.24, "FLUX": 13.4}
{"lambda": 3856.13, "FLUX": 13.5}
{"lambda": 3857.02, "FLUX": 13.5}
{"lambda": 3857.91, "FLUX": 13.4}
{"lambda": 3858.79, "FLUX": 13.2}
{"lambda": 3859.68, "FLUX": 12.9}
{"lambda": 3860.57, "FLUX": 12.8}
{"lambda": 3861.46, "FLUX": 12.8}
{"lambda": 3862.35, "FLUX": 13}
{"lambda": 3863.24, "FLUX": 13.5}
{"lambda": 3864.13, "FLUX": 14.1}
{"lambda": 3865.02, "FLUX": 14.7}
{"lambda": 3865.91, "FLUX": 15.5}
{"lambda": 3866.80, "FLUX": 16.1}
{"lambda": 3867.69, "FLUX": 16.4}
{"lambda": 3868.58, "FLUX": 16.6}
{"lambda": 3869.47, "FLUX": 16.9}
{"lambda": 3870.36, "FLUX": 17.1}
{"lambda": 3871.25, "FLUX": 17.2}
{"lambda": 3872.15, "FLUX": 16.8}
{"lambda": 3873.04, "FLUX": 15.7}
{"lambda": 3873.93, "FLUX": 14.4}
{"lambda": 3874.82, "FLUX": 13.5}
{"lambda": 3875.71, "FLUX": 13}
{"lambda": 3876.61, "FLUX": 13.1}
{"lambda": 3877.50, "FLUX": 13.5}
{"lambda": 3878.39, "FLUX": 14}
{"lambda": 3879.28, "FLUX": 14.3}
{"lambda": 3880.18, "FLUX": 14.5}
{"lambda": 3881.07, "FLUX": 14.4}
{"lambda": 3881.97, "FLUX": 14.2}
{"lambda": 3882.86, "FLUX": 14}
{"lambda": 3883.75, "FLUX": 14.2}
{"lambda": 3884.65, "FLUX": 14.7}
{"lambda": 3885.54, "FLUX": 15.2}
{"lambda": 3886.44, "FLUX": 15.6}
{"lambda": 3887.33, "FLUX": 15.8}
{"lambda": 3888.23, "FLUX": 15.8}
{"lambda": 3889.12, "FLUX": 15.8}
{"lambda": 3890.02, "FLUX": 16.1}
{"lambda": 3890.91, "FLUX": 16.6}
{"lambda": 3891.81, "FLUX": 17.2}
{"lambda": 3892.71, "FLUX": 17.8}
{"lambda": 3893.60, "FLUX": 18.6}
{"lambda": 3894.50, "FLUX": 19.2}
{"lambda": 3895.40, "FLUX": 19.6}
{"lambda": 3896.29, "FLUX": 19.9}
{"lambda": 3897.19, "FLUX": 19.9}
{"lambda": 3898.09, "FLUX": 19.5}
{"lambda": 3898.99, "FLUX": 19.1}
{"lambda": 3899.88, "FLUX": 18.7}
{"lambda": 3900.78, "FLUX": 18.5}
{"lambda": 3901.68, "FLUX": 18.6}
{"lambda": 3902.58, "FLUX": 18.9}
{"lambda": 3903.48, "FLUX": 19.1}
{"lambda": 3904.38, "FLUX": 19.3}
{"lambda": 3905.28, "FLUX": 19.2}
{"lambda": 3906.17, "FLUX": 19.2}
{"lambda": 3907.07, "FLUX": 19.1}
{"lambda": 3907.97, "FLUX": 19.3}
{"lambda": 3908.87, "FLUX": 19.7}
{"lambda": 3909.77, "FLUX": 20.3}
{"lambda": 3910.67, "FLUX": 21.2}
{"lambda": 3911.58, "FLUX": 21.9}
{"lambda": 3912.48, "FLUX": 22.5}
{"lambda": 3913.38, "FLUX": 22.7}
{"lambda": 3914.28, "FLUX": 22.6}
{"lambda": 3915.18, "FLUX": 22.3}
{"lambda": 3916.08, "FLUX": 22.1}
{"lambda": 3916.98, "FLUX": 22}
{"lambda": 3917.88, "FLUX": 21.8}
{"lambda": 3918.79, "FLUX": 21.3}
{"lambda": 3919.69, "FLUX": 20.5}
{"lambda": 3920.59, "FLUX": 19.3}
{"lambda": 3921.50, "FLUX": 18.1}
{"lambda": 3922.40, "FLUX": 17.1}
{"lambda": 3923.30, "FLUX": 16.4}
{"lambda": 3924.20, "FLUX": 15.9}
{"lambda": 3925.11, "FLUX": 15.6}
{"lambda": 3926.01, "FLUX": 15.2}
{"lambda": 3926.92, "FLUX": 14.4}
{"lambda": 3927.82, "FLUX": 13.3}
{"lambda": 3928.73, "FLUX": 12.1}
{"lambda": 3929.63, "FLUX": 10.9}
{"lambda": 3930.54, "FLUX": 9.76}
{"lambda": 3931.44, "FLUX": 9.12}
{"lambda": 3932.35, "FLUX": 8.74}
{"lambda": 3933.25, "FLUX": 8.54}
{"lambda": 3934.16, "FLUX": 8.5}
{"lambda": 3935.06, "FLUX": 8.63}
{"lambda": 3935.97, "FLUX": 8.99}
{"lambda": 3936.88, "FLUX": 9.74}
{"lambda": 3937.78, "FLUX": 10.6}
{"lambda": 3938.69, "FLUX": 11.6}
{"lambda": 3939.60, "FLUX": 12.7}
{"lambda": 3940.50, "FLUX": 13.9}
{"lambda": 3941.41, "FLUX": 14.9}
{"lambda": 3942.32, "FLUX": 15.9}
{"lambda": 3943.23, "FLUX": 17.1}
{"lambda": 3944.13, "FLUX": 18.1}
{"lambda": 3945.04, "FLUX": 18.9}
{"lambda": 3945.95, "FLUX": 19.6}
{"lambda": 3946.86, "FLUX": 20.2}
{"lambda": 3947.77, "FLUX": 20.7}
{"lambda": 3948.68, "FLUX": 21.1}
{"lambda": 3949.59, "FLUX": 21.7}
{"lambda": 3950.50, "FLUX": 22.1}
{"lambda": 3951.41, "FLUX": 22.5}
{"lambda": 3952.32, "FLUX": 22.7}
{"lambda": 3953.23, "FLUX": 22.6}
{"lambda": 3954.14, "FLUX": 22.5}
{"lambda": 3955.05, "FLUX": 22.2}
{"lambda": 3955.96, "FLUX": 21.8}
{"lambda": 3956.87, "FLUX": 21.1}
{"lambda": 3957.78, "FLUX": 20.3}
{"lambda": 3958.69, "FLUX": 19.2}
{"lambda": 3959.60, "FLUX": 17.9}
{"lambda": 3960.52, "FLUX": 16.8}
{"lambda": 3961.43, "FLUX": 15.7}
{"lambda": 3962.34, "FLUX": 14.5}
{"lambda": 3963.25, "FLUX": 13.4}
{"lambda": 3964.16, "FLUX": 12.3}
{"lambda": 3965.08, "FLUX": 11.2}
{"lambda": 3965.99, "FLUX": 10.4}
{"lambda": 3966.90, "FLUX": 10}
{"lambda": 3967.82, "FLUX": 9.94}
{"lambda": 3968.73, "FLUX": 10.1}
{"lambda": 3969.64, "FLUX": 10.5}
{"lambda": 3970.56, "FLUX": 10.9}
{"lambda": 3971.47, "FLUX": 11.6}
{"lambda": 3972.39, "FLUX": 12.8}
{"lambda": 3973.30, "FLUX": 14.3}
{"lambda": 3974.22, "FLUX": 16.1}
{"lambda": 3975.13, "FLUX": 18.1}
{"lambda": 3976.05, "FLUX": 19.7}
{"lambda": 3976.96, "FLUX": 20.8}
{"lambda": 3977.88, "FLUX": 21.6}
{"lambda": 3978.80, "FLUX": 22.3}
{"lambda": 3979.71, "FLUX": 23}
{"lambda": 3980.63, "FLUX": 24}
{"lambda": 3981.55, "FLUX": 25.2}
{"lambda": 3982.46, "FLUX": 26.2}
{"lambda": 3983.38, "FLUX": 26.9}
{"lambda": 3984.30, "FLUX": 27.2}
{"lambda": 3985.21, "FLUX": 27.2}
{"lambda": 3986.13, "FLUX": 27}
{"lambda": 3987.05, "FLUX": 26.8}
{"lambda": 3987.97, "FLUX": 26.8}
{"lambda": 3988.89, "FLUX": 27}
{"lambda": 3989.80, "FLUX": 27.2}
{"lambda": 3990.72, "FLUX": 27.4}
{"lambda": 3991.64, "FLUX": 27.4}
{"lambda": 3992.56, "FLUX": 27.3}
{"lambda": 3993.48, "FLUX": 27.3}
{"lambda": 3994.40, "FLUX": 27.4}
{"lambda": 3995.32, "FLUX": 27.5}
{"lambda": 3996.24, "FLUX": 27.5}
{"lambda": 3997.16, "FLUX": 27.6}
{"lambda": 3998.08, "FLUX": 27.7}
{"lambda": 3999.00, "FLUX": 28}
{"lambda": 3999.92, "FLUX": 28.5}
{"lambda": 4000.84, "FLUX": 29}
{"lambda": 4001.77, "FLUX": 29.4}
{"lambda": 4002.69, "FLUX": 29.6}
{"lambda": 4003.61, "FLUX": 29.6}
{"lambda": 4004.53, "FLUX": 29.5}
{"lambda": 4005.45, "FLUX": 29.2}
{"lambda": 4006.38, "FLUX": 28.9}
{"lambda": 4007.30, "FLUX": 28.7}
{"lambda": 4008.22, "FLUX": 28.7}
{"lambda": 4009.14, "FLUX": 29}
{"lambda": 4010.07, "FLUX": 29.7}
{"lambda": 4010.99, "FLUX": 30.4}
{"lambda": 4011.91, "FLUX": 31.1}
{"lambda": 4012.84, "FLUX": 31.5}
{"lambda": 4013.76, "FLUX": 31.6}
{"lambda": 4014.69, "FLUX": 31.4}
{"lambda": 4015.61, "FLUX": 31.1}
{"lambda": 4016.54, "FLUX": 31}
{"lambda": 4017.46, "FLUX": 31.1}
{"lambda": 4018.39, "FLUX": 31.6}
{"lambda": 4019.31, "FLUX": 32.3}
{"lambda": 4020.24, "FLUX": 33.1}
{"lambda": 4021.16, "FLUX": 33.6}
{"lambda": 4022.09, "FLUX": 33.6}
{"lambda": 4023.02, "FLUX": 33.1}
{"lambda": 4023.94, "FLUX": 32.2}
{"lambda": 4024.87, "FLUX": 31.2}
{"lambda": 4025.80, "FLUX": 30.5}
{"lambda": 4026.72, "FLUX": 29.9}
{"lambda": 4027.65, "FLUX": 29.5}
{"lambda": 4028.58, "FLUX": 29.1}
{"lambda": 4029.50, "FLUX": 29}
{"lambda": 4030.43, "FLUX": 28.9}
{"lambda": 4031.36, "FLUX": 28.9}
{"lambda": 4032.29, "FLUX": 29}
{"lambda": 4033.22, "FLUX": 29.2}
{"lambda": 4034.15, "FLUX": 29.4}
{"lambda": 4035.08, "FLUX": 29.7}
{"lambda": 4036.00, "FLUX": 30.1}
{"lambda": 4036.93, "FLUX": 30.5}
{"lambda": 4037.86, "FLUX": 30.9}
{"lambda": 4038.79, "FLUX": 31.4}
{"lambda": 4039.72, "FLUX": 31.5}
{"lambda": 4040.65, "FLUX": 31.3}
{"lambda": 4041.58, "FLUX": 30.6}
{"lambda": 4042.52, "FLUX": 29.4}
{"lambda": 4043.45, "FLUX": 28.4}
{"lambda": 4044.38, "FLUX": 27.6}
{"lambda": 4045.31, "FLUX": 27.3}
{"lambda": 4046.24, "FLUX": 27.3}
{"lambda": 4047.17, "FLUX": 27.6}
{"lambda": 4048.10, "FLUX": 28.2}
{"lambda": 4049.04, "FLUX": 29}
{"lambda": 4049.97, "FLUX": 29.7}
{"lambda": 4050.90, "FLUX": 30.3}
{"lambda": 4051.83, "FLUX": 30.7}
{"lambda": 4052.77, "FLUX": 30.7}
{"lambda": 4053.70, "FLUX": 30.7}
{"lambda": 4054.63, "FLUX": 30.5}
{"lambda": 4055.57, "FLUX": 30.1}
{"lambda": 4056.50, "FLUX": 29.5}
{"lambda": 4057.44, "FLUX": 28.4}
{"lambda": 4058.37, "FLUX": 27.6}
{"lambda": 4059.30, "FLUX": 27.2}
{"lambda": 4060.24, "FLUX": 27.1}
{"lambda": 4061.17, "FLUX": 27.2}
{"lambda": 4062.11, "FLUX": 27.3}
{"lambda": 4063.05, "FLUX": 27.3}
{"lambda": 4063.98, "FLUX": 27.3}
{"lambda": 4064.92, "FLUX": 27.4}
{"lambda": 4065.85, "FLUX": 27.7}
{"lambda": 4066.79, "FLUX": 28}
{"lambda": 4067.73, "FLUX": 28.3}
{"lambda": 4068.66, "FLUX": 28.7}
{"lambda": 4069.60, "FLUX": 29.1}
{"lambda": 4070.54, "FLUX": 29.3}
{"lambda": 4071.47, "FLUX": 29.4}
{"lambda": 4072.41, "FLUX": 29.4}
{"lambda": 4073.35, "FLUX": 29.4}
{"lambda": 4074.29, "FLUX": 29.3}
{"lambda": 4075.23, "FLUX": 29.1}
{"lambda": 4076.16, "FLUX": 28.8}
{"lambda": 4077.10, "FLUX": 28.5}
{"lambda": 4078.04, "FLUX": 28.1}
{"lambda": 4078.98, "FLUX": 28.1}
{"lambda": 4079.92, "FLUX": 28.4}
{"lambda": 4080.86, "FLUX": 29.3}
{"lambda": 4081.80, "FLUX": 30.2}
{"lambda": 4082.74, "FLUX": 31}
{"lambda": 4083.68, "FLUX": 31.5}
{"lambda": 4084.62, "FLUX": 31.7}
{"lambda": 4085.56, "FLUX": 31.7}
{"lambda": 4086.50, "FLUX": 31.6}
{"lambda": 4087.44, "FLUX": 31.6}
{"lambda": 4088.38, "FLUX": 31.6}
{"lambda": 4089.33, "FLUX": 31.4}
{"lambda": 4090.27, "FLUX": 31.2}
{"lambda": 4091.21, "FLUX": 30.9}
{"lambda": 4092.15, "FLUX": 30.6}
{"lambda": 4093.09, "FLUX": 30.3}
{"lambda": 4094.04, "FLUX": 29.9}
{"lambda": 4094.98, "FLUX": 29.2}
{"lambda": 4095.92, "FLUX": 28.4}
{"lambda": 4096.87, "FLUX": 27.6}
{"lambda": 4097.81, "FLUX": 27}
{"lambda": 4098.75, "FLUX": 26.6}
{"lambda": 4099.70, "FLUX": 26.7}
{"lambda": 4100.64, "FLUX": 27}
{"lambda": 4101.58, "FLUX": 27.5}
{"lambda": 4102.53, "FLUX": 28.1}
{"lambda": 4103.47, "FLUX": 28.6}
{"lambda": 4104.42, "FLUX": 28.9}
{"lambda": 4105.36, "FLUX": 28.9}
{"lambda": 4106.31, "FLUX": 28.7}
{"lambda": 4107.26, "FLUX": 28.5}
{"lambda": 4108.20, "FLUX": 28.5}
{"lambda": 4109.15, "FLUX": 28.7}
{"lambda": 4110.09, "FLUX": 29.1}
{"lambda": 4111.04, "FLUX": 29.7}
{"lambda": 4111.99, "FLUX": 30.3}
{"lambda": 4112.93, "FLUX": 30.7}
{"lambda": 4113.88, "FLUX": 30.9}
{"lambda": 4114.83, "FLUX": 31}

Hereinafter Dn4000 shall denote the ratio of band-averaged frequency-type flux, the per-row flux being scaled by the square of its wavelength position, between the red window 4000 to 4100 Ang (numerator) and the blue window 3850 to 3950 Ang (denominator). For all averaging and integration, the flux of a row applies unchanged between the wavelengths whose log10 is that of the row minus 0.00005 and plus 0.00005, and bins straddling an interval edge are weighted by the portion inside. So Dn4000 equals 2.0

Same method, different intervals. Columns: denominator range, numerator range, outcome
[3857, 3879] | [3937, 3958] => 1.34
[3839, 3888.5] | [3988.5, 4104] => 2.26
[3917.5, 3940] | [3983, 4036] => 2.27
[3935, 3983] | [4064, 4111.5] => 1.82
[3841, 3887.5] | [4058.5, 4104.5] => 2.25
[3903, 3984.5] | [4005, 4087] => 1.80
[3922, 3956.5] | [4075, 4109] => 2.01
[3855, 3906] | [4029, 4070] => 1.98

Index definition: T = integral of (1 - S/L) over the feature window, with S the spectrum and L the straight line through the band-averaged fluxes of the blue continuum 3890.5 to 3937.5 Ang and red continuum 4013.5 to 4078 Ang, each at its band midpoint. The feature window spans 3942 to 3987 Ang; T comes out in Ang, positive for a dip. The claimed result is 6.5 Ang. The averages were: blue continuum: 17.2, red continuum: 29.6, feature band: 18.8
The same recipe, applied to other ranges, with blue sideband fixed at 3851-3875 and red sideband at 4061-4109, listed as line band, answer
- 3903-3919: -3.0 Ang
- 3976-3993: -2.3 Ang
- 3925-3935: 4.0 Ang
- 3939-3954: 0.7 Ang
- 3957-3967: 2.8 Ang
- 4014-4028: -3.9 Ang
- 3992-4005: -2.7 Ang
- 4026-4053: -3.6 Ang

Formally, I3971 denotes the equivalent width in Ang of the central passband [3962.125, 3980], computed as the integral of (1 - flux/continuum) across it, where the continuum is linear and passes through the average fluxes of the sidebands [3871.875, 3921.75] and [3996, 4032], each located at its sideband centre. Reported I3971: 7.8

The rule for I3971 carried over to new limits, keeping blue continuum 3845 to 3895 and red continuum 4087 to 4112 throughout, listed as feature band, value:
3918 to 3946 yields 6.82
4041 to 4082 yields -3.14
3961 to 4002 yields 1.01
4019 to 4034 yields -3.84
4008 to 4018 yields -2.94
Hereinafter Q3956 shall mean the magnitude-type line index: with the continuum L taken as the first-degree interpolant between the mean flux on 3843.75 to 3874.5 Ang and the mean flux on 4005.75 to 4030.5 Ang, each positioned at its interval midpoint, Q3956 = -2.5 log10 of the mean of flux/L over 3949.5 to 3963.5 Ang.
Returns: 0.22 mag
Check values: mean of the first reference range 14.5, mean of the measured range 19.9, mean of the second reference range 30.8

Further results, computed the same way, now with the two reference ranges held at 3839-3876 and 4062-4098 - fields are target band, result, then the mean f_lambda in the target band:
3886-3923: -0.11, 19.3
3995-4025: -0.22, 30.2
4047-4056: -0.09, 29.8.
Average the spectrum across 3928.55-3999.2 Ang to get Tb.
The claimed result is 18.7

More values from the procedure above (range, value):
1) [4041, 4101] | 29.1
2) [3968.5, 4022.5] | 26.2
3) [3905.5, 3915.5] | 20.9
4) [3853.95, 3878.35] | 14.4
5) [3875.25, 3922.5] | 18.1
